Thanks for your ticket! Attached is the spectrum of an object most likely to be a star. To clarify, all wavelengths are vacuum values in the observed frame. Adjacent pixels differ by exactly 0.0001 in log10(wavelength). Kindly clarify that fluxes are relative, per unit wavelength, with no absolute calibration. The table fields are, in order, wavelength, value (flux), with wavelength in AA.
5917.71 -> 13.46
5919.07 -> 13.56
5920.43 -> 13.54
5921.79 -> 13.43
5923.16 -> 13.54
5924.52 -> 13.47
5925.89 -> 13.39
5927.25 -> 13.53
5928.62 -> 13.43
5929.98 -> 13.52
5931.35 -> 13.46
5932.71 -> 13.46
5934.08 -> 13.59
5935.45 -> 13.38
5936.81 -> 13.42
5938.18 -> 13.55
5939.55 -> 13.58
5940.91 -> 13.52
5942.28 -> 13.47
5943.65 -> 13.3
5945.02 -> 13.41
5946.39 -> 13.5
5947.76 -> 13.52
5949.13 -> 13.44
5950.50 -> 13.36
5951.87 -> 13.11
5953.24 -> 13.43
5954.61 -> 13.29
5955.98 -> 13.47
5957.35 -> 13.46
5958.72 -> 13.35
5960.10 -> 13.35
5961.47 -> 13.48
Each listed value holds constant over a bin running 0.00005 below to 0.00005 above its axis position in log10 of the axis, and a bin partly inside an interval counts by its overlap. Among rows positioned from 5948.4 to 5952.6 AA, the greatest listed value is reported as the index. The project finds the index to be 13.44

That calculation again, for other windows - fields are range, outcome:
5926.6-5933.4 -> 13.53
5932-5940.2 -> 13.59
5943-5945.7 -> 13.41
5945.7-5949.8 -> 13.52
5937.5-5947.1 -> 13.58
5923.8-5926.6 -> 13.47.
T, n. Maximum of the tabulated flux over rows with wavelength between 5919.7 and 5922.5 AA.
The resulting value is 13.54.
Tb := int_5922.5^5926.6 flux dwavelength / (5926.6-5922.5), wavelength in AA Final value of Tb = 13.5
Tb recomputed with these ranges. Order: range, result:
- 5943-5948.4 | 13.4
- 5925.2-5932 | 13.5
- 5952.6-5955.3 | 13.4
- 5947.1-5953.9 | 13.4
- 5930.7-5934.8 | 13.5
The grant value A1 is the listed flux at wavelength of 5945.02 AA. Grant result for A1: 13.41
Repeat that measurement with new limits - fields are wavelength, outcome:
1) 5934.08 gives 13.59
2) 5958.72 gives 13.35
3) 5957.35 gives 13.46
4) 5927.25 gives 13.53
